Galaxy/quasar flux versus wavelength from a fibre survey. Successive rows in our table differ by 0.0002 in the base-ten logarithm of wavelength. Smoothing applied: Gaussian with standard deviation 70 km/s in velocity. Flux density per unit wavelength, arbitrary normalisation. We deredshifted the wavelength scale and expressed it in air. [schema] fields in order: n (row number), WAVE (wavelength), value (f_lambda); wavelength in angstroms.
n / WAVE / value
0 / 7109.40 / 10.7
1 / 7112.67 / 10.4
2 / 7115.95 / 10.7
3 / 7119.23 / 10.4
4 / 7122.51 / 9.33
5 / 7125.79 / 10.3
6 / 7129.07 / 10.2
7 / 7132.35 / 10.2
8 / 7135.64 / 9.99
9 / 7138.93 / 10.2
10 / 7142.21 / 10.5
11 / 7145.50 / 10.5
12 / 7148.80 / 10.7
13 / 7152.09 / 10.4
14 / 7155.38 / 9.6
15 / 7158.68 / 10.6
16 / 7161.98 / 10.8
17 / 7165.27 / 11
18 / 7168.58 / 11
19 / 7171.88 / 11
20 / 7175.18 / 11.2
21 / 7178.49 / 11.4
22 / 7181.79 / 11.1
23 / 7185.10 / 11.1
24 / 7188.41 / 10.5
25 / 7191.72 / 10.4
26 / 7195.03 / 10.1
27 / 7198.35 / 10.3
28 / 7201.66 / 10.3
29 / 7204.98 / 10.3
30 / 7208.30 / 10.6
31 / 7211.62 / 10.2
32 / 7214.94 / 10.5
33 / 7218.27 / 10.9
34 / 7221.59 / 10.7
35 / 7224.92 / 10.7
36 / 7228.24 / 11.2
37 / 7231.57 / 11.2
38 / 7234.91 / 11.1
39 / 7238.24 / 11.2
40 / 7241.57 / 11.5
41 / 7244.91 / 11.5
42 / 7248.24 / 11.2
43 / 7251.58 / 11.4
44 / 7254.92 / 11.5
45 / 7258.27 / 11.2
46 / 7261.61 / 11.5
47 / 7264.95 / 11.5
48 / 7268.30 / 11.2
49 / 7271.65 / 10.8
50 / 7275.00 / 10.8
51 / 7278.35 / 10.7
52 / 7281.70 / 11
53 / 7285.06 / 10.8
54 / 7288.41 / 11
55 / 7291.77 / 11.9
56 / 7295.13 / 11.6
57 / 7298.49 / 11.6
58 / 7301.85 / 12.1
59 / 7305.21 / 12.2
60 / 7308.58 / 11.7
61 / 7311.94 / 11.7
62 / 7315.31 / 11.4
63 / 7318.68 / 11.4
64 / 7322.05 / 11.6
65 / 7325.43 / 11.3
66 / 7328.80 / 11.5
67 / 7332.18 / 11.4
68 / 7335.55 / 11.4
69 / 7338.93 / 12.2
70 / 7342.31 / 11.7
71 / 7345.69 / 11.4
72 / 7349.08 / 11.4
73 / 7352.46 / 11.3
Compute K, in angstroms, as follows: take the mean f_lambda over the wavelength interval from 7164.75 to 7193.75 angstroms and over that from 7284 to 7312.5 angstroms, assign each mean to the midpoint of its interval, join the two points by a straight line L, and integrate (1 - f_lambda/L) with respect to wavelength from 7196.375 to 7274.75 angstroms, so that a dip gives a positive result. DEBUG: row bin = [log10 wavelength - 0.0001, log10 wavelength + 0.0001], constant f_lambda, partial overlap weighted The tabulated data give 2.1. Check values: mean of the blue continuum 11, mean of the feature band 11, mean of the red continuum 11.6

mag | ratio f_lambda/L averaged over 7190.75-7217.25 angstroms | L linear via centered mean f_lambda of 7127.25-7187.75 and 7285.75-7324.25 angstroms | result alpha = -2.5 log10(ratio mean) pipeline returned 0.06 mag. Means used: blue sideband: 10.6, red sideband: 11.6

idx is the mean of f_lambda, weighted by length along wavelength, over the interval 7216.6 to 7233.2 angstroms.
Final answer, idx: 10.9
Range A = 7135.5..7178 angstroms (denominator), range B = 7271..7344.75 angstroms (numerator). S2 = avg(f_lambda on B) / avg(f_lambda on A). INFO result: 1.08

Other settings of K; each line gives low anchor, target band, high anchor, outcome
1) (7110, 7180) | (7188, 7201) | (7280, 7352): 0.6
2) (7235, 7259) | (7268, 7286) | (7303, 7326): 1.0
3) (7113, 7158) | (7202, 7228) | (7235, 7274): 0.9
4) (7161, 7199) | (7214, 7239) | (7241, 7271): 0.5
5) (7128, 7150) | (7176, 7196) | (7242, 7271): -0.1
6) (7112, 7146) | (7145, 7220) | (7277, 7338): -0.2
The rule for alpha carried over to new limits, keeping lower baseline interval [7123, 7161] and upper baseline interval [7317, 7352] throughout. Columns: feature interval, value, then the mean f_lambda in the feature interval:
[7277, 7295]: 0.01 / 11.1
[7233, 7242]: -0.03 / 11.2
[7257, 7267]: -0.03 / 11.4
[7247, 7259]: -0.03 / 11.3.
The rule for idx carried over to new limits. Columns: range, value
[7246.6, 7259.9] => 11.3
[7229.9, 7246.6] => 11.3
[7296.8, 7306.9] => 12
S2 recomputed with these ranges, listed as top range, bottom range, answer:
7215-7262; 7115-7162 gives 1.09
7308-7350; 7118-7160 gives 1.13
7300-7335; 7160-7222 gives 1.09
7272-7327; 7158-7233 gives 1.06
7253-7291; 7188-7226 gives 1.06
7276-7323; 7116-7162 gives 1.12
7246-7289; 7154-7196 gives 1.03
